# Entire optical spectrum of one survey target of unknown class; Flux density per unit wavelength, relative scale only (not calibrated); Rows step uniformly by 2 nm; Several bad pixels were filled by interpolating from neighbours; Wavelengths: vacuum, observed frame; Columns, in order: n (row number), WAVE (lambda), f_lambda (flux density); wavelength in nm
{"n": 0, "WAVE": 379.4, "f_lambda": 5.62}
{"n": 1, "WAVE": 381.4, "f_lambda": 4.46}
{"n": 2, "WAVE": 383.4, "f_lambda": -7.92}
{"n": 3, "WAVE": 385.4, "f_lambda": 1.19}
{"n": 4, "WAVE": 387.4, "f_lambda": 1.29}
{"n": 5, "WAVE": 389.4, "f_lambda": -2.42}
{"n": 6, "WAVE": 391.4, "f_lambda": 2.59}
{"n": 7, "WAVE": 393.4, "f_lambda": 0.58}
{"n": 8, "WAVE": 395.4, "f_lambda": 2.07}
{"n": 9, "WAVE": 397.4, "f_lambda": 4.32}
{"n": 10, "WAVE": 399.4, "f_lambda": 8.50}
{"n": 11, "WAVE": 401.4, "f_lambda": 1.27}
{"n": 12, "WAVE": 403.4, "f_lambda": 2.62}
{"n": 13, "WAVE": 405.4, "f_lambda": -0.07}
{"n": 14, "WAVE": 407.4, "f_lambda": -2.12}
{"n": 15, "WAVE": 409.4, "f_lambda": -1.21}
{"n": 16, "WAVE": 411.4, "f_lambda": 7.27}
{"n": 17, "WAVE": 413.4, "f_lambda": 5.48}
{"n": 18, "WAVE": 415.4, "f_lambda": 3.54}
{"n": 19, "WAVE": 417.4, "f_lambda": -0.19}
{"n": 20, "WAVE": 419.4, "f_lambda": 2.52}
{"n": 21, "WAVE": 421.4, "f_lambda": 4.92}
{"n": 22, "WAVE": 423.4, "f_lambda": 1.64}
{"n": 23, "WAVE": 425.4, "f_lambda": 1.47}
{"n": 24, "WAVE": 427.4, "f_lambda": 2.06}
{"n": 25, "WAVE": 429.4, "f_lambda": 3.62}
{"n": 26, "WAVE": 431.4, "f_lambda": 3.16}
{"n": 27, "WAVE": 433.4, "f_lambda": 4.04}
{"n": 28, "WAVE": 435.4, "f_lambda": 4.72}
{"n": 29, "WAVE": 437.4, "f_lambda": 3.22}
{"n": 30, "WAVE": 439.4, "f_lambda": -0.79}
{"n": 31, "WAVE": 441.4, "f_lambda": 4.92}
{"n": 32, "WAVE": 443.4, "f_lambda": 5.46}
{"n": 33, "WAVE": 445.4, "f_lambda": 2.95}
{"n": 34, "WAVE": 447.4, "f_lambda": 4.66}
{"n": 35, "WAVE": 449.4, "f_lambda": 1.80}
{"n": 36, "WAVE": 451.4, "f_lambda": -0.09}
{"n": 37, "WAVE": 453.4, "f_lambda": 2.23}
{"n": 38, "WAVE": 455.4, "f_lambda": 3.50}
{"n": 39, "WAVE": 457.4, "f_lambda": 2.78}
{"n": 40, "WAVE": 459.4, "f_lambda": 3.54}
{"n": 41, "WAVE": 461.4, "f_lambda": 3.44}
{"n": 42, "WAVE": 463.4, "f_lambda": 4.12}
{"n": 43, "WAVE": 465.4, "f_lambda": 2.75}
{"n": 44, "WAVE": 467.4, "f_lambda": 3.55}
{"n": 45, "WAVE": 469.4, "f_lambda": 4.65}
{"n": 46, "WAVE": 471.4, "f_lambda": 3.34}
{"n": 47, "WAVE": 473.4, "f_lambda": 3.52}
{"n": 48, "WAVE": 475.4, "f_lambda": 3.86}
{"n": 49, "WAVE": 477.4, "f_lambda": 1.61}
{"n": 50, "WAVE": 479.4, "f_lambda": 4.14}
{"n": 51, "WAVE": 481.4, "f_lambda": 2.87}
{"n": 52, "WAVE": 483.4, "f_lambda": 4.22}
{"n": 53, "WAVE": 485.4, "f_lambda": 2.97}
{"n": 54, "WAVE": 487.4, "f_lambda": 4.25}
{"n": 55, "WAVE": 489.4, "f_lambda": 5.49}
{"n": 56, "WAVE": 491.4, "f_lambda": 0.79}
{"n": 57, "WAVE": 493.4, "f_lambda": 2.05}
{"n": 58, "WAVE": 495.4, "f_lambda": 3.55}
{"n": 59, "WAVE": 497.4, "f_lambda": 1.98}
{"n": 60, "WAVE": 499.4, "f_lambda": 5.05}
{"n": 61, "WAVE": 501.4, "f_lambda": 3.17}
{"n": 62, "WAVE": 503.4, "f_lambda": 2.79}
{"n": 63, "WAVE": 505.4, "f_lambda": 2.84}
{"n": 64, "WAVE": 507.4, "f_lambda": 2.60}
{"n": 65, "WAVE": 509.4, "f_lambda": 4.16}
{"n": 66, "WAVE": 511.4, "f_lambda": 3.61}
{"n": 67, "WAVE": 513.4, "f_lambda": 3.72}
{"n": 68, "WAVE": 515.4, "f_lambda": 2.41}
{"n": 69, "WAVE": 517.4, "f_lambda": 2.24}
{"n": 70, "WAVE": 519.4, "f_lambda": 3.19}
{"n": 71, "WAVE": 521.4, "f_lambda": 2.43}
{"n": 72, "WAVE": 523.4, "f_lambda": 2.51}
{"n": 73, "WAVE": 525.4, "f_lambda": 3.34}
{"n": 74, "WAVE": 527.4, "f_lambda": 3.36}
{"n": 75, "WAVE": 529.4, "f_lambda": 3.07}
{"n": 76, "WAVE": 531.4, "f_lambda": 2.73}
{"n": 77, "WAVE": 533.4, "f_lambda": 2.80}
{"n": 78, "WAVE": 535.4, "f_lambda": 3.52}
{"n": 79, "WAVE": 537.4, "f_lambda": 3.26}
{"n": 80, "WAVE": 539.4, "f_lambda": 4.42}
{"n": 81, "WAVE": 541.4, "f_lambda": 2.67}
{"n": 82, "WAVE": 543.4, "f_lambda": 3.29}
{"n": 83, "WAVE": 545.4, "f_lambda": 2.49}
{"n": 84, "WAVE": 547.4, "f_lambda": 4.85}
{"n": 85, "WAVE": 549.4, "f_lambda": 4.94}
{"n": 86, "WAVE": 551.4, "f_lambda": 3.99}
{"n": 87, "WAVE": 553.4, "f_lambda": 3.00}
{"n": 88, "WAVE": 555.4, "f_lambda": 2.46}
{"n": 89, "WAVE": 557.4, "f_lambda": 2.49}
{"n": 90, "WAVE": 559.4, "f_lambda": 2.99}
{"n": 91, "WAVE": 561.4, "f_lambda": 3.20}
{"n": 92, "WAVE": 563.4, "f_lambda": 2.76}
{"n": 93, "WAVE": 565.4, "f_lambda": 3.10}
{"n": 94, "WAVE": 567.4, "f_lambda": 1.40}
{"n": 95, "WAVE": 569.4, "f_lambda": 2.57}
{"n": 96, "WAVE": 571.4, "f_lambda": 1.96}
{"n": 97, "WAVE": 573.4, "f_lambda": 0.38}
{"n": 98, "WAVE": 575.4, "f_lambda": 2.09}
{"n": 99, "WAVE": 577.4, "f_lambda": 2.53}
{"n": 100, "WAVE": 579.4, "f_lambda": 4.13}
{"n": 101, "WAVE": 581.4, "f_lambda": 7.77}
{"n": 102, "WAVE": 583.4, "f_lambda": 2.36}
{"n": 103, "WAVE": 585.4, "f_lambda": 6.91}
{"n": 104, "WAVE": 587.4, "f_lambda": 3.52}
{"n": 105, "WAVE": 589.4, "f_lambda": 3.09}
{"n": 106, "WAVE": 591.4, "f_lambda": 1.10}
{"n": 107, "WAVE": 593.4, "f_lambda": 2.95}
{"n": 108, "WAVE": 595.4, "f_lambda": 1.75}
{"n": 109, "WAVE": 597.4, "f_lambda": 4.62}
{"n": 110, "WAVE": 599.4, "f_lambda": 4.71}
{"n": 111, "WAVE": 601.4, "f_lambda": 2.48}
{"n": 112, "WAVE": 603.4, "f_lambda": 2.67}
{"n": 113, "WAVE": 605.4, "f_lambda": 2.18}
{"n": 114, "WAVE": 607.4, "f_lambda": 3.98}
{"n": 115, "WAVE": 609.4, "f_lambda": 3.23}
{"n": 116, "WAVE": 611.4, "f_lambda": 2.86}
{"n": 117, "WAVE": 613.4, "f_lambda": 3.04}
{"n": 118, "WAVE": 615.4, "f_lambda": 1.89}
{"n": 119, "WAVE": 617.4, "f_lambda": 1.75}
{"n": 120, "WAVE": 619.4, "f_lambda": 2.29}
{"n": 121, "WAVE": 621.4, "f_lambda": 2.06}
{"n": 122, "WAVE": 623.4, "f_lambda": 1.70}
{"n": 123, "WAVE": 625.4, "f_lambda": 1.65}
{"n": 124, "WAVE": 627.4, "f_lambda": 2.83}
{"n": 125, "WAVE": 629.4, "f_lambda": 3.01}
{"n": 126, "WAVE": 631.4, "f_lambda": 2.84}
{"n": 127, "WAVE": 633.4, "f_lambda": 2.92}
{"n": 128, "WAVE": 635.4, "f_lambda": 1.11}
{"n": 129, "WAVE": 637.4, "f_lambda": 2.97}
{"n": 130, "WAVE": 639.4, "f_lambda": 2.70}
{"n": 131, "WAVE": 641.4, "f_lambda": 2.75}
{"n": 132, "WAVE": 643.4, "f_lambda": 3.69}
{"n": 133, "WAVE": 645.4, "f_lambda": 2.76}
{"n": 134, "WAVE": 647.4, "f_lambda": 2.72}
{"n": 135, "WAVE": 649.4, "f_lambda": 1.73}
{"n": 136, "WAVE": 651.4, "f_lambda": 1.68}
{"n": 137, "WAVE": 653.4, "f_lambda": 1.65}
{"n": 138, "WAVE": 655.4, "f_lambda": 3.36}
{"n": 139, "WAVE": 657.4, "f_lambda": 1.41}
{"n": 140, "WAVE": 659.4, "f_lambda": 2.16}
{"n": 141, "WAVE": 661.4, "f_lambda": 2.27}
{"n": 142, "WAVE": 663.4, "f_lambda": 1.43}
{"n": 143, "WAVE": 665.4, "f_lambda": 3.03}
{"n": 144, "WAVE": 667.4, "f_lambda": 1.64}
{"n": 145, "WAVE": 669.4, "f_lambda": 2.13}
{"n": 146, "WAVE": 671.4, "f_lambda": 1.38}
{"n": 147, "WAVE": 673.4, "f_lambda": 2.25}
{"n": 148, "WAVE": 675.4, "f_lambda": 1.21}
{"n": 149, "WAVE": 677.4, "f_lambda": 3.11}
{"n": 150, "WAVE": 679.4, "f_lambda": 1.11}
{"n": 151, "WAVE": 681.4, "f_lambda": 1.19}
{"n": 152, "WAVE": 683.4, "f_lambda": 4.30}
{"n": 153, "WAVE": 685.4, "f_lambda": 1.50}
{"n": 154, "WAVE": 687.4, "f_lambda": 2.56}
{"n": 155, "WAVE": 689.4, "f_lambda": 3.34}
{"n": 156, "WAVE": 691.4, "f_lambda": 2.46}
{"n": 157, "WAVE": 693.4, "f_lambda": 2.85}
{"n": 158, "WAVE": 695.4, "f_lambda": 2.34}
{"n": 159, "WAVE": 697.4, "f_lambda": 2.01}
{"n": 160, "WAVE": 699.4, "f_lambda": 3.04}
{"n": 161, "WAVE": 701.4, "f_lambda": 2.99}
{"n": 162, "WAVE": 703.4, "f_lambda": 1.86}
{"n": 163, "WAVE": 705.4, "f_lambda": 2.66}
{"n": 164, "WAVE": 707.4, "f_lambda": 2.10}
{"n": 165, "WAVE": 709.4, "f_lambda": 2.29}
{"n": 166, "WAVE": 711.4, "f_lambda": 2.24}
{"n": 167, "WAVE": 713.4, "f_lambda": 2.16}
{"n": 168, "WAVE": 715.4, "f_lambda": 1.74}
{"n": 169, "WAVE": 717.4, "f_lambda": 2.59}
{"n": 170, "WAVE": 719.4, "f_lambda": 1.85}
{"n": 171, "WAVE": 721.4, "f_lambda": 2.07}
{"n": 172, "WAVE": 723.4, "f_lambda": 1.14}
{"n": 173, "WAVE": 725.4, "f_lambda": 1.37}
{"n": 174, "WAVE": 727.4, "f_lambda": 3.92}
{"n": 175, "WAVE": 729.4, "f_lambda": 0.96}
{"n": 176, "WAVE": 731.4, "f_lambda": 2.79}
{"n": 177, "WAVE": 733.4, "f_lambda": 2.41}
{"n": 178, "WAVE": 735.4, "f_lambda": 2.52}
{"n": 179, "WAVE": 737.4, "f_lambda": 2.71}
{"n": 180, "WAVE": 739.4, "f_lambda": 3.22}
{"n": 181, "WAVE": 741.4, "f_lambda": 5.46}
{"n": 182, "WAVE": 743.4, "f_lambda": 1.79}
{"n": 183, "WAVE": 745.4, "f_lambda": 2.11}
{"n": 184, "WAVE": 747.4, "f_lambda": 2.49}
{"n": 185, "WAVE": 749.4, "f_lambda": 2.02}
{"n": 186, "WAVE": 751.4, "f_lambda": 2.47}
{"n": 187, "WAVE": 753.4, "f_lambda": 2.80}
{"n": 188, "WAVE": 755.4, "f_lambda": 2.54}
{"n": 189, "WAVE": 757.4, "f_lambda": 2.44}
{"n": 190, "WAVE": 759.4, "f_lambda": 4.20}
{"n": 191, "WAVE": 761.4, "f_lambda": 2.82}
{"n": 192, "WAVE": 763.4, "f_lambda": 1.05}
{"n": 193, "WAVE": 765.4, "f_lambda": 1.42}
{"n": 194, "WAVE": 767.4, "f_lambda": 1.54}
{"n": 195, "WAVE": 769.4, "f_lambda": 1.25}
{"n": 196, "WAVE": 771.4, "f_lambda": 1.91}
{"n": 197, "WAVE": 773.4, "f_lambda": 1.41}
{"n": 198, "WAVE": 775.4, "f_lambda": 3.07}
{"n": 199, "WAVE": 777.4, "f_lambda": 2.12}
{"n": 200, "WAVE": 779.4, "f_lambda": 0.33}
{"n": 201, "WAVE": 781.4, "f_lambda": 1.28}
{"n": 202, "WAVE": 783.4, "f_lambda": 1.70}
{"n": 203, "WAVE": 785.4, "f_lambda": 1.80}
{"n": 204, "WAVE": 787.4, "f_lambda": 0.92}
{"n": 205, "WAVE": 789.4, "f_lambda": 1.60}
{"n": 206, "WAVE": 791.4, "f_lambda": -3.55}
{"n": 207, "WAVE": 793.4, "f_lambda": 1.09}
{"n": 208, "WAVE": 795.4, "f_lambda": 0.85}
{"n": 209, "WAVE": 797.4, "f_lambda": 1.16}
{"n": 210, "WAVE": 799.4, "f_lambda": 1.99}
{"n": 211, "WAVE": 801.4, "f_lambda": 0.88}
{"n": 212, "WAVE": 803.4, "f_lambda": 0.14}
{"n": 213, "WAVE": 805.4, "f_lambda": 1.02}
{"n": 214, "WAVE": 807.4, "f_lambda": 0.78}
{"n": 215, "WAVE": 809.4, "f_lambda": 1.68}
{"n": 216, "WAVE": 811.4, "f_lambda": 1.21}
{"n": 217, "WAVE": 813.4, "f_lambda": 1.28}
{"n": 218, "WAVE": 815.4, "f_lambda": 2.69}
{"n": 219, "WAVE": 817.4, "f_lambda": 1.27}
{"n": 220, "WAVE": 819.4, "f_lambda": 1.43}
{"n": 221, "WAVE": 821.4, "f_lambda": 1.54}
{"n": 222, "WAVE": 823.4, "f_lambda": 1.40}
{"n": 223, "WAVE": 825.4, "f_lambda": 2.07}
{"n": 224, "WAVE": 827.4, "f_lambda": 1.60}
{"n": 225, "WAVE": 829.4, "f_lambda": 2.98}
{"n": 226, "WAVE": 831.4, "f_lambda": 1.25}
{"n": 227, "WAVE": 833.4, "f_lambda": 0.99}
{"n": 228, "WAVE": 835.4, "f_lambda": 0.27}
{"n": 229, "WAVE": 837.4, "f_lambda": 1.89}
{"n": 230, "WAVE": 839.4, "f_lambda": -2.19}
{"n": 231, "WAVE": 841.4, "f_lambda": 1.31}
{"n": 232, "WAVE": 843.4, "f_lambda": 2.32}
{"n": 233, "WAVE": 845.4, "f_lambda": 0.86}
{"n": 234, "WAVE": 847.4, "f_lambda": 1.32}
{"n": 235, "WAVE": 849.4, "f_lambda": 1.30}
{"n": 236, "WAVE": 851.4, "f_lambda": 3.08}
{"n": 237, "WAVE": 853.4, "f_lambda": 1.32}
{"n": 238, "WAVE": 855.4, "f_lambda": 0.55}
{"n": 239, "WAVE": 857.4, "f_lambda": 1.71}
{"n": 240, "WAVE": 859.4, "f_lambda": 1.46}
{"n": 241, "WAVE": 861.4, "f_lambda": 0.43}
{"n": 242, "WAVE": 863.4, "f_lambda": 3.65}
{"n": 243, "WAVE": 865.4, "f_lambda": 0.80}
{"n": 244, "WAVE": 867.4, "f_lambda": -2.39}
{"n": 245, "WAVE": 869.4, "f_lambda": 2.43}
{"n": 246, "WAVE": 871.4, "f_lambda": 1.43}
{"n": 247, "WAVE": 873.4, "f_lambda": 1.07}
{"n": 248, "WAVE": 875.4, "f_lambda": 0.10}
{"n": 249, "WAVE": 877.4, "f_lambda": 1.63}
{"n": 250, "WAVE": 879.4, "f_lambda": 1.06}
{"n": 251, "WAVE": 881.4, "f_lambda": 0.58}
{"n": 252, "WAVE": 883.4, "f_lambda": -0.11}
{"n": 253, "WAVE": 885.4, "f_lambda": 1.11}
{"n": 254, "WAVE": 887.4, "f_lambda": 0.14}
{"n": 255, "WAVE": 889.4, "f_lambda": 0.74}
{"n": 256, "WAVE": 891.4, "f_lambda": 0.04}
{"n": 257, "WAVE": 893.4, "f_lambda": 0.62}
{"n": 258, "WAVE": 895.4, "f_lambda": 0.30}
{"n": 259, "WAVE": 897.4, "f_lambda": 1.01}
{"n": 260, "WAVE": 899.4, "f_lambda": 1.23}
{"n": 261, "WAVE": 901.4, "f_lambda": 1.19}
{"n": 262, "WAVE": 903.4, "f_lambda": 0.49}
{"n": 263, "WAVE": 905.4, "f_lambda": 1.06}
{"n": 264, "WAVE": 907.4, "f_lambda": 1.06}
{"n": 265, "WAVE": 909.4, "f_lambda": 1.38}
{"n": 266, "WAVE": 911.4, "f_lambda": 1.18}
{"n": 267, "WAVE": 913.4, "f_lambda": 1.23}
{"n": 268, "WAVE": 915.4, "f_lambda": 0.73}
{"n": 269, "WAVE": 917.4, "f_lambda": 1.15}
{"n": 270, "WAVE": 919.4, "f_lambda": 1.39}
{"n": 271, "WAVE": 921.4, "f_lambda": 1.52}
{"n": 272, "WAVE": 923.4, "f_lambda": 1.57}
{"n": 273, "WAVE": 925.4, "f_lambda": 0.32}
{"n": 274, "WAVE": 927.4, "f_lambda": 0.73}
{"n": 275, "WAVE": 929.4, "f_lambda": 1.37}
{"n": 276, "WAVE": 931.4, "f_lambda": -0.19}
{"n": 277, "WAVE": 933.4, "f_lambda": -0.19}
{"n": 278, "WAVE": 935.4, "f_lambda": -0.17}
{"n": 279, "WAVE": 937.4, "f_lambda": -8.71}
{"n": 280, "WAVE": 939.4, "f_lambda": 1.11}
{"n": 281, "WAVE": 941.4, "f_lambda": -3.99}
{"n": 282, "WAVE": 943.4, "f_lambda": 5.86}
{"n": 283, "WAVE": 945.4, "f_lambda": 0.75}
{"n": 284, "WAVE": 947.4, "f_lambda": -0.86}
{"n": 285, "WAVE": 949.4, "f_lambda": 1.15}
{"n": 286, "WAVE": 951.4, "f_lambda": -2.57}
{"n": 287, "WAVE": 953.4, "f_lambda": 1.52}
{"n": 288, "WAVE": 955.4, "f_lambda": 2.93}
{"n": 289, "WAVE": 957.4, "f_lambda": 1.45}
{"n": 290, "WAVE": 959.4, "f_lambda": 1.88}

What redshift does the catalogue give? 0.13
